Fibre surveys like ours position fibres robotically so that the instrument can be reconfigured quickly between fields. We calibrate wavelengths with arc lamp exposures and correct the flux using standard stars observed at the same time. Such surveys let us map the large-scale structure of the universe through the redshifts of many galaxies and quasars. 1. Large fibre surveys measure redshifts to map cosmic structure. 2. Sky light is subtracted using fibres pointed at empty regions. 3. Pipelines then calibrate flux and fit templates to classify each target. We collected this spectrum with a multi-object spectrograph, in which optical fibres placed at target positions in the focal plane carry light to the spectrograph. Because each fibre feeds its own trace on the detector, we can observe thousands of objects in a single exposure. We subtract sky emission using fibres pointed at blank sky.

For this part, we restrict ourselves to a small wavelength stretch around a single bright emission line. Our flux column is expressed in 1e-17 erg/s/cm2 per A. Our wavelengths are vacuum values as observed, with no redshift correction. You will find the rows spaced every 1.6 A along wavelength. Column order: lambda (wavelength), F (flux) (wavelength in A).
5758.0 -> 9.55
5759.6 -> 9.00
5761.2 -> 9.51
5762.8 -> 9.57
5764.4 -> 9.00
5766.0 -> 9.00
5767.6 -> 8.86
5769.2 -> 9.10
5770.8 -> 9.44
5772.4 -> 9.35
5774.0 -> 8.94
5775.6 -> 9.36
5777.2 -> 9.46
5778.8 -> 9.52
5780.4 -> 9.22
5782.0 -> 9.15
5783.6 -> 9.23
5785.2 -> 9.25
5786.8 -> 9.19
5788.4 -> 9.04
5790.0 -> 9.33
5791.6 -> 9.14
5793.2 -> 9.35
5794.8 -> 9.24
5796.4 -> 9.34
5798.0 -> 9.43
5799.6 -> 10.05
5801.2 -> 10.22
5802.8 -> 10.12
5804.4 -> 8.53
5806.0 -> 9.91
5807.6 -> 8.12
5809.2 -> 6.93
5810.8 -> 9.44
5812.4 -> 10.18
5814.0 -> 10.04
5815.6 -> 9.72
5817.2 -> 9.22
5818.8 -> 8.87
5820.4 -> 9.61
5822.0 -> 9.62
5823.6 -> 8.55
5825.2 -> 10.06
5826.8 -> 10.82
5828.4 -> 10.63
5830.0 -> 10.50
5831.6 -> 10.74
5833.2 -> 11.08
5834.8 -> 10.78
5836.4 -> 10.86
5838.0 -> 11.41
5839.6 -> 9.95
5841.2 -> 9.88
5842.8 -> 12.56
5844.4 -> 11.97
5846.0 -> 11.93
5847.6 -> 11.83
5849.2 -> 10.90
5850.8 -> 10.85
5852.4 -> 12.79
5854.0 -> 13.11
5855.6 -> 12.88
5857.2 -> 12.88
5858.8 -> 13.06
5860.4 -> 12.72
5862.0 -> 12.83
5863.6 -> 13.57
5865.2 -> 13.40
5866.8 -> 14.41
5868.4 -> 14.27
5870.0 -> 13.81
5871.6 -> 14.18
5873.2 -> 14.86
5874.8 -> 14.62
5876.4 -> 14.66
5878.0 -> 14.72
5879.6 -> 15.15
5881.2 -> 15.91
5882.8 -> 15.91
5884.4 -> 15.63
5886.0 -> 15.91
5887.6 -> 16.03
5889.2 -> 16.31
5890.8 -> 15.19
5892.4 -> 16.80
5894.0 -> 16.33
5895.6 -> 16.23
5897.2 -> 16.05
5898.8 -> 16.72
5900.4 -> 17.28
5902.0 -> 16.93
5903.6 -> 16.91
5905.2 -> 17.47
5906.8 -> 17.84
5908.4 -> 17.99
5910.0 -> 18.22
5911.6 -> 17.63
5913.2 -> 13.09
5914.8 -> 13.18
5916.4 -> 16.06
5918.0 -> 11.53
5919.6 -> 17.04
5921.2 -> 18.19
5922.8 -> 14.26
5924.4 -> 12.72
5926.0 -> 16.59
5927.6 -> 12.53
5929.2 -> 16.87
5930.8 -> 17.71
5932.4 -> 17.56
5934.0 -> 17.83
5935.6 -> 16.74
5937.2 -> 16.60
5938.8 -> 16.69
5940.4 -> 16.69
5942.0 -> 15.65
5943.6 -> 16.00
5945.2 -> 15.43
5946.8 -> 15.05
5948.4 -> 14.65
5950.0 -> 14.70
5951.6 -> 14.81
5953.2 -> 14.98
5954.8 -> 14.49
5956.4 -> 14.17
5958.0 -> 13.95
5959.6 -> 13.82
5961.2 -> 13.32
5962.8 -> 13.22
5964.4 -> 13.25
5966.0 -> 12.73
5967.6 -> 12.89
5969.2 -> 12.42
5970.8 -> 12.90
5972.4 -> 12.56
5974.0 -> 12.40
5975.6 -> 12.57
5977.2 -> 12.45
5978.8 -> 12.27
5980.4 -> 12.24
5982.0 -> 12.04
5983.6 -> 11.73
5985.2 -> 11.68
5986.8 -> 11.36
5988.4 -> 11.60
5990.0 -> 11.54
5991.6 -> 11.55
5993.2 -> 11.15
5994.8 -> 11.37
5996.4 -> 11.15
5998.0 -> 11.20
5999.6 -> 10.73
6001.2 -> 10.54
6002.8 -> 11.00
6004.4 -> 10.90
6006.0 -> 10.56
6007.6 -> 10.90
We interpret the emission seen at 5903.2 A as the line C IV 1549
